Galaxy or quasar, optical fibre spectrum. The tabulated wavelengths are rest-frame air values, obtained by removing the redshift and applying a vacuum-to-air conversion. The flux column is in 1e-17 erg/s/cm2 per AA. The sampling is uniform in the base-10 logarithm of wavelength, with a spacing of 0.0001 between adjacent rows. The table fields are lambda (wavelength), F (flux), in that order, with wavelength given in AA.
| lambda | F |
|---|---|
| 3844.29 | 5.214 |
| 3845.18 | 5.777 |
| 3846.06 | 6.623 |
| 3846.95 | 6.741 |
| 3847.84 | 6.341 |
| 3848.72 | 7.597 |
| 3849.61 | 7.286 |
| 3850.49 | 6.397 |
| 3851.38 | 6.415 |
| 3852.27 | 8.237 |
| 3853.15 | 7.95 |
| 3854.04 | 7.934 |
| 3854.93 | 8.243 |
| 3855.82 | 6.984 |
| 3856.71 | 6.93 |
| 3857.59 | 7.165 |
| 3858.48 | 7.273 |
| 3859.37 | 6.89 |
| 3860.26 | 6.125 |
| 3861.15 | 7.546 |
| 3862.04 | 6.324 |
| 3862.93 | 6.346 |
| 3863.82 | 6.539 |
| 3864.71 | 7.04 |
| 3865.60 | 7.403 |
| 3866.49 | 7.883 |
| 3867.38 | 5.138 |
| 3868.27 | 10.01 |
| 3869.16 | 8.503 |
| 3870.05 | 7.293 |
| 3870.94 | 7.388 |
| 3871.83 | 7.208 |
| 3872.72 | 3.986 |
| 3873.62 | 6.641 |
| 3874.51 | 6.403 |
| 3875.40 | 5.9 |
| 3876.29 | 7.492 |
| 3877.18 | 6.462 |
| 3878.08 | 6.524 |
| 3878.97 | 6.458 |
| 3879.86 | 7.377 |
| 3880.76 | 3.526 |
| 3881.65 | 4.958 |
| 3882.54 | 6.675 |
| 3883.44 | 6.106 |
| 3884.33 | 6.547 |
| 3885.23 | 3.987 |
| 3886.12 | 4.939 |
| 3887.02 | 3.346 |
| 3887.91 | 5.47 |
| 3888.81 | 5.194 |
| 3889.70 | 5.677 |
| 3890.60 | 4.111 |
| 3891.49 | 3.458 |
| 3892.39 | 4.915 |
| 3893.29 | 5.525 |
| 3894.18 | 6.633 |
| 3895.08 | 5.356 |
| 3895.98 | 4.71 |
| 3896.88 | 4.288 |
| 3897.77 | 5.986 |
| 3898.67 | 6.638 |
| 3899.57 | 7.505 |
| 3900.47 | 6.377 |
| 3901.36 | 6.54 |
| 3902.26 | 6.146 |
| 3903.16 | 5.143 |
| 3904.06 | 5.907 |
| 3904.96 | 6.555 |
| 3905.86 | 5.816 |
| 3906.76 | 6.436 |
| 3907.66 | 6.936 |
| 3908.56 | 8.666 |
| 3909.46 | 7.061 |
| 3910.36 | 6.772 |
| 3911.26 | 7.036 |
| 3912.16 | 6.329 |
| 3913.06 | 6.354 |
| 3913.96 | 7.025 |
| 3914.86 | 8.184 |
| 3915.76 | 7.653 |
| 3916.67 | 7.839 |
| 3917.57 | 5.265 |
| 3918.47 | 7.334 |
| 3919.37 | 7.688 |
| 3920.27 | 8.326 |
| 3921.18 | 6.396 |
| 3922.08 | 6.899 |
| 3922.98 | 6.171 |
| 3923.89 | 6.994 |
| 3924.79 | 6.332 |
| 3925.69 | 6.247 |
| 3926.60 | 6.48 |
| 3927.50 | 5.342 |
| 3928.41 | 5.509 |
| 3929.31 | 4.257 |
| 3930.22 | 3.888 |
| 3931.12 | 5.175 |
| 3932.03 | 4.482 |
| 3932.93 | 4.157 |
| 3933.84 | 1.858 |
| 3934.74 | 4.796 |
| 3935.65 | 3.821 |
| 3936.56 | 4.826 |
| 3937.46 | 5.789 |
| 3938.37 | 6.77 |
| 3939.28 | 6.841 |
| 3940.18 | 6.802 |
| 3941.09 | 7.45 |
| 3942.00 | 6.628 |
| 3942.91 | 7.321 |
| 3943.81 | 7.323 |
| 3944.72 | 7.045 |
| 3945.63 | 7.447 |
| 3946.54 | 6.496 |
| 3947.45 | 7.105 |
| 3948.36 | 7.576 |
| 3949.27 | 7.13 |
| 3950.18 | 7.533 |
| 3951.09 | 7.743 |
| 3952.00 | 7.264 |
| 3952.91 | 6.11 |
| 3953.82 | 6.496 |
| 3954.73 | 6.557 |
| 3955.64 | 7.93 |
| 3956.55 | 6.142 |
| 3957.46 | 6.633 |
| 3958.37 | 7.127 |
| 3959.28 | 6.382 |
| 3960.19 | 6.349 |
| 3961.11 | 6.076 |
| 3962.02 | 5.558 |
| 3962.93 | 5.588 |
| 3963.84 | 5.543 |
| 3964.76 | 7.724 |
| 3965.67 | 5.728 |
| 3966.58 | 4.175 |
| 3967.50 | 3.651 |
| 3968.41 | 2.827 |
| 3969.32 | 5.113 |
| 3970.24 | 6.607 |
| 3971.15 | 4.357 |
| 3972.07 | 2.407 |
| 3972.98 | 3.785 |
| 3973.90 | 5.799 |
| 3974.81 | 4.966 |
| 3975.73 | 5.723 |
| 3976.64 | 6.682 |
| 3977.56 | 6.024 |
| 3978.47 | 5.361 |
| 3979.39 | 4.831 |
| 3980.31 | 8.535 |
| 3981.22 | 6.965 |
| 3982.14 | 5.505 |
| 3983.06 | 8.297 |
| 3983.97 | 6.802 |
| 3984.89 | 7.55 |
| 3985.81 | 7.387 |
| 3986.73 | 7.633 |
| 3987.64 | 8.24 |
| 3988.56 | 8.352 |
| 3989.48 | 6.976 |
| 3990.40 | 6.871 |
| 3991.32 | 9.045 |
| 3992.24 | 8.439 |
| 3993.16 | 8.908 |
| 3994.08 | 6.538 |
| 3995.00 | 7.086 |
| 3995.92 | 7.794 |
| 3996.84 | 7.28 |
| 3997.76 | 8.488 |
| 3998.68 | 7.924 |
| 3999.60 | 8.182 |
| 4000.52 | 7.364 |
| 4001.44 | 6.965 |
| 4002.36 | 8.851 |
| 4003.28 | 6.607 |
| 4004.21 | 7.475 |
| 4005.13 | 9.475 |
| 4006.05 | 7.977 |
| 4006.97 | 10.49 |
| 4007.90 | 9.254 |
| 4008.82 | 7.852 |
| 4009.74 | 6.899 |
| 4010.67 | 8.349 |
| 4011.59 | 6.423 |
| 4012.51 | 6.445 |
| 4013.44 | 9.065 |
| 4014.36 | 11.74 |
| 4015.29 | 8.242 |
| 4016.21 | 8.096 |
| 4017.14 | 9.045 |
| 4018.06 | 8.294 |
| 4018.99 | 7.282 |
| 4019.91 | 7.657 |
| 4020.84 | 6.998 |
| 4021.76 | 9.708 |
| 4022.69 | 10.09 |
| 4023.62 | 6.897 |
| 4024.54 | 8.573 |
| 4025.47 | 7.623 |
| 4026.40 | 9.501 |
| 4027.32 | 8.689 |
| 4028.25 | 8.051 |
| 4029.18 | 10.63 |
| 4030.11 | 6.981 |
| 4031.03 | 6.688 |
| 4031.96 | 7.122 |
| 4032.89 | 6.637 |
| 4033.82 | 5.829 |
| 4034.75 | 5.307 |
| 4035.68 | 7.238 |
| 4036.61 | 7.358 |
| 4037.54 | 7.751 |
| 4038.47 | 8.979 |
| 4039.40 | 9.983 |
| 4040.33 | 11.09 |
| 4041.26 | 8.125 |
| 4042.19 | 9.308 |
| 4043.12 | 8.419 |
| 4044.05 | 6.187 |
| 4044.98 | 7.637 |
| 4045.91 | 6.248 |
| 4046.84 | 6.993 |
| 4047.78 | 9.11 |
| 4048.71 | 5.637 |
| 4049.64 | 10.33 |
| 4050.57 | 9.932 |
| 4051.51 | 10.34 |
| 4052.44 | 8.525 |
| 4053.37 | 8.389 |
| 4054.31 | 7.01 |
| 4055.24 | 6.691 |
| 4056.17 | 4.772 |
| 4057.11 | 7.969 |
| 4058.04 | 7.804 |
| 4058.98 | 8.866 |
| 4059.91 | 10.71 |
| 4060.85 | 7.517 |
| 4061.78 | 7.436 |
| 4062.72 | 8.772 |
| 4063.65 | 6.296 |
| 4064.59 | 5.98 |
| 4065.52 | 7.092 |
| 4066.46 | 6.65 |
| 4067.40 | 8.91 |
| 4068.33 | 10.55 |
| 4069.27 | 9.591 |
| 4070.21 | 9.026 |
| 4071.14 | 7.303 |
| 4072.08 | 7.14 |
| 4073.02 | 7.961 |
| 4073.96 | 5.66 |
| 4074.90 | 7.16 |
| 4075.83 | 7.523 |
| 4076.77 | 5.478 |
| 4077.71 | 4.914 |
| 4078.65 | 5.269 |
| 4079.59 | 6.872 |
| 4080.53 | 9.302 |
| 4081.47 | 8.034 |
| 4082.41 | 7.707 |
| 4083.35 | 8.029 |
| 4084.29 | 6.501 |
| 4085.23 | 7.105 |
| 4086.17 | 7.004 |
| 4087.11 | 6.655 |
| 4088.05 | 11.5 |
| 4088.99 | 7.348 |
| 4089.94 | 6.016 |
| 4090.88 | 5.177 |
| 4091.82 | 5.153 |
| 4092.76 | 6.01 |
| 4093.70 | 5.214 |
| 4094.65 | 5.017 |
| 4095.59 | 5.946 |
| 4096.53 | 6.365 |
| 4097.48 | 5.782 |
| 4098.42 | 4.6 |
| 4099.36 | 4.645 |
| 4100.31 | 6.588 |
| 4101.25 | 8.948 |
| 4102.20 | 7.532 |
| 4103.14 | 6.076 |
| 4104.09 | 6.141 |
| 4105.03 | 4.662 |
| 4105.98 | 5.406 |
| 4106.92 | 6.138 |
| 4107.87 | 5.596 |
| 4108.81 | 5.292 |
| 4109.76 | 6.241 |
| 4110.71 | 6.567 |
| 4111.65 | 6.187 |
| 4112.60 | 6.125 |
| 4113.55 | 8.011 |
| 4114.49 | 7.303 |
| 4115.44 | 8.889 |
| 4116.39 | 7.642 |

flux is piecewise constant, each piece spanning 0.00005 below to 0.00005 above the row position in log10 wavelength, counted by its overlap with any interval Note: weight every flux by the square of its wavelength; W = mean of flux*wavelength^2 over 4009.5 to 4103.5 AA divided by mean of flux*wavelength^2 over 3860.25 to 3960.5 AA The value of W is 1.3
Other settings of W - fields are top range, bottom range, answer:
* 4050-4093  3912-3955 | 1.27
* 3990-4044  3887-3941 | 1.43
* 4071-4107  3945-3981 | 1.16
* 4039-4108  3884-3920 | 1.30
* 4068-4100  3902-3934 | 1.19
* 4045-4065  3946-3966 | 1.24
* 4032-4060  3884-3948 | 1.40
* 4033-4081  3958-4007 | 1.20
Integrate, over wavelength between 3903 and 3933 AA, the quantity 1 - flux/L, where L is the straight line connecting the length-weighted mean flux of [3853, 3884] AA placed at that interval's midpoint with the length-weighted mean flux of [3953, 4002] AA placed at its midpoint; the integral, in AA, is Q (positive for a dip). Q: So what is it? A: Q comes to 1.2 AA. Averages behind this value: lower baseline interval 6.8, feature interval 6.41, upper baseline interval 6.52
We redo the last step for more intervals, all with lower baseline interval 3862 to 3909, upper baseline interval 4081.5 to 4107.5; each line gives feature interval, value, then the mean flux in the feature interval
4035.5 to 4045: -3.11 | 8.44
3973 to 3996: -2.60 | 6.98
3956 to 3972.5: 2.05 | 5.46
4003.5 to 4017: -4.46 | 8.39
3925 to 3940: 2.72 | 5.07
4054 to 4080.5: -4.25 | 7.42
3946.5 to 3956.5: -1.37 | 7.07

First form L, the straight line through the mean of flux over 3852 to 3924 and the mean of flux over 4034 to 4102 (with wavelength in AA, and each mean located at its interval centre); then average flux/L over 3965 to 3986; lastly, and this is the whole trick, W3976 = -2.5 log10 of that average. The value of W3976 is 0.23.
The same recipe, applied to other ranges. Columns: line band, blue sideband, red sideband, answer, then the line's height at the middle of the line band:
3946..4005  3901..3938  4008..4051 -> 0.072 mag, 7.11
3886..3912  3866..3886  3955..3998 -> 0.105 mag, 6.44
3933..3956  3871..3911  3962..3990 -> -0.091 mag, 5.94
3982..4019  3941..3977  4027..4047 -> -0.138 mag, 7.02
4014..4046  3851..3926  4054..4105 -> -0.178 mag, 6.89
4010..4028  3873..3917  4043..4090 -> -0.157 mag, 7.21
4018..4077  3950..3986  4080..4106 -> -0.232 mag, 6.4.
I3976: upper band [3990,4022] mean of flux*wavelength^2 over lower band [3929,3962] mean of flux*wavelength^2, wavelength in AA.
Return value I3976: 1.3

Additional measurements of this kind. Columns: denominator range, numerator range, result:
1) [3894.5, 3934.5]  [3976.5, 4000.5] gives 1.24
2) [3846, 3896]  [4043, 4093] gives 1.30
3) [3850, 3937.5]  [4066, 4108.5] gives 1.20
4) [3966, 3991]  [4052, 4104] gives 1.25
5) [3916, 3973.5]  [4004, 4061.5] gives 1.41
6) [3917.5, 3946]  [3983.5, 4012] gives 1.36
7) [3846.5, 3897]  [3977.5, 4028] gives 1.33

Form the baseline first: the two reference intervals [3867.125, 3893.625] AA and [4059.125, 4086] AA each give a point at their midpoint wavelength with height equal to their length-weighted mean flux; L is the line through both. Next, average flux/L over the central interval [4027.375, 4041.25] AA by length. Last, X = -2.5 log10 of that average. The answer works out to -0.09 mag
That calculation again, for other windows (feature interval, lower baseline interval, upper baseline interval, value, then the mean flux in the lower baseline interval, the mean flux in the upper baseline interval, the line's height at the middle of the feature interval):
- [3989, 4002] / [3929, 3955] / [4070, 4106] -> -0.22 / 6.1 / 6.63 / 6.3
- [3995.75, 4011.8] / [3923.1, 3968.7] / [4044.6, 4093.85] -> -0.19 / 6.03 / 7.5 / 6.72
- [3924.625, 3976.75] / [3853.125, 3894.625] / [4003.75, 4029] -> 0.26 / 6.33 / 8.4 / 7.45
